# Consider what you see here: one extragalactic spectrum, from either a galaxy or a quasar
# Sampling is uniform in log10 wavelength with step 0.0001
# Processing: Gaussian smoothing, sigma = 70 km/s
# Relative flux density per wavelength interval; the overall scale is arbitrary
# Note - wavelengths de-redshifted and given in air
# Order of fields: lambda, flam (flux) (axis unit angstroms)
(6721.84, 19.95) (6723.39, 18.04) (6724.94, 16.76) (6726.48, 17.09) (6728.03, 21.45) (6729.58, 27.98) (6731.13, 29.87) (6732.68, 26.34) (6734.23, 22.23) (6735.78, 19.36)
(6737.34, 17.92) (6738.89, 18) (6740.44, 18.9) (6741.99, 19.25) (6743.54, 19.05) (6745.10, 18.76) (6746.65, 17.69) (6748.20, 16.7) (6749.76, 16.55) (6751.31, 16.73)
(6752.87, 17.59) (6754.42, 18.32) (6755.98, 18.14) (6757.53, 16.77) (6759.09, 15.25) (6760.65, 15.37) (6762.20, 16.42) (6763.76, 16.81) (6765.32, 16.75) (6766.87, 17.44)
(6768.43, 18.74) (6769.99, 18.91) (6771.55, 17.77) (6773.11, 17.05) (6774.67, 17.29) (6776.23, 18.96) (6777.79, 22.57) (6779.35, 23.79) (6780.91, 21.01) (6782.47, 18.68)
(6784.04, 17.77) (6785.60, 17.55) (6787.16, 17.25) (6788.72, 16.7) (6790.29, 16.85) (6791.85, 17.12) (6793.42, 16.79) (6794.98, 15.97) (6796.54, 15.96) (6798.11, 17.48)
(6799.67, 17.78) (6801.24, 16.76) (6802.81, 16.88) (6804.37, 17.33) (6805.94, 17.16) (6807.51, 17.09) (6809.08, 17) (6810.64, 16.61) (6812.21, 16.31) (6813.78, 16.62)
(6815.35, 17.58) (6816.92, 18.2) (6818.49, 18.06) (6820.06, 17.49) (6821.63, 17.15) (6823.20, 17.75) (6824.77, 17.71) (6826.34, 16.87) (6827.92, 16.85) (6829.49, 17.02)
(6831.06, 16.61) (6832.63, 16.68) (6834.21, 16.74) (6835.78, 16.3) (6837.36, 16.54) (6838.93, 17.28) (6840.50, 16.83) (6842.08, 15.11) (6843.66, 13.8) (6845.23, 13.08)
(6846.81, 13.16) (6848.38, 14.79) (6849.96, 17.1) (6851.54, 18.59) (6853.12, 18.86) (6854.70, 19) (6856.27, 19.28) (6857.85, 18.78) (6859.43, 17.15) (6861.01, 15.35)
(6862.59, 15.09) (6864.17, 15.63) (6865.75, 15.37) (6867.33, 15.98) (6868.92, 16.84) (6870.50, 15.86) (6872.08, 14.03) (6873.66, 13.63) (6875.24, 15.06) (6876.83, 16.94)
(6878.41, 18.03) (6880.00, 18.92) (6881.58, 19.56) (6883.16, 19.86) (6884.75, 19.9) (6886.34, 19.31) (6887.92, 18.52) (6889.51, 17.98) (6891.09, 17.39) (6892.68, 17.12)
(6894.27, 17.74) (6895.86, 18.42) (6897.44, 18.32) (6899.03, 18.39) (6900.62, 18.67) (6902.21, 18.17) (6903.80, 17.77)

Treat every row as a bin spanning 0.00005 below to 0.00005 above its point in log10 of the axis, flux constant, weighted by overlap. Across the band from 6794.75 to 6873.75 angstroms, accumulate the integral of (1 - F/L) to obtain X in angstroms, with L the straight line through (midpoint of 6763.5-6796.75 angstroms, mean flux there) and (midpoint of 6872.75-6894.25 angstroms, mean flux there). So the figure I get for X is 5.90 angstroms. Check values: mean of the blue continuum 18.1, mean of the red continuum 17.8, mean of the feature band 16.6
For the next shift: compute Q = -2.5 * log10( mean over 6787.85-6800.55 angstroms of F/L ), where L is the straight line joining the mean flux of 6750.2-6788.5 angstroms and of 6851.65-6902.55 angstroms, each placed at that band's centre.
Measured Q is 0.066 mag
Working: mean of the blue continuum 18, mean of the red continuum 17.5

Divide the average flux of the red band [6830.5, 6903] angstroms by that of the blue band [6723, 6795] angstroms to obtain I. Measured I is 0.91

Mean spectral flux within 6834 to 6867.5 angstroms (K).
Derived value 16.4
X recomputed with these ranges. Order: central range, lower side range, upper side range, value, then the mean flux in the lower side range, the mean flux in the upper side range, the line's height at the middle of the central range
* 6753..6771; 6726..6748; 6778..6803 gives 2.13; 20.9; 17.9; 19.5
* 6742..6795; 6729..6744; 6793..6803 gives 3.58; 21.9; 16.8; 19.2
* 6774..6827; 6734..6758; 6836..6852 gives -3.06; 18.2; 15.6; 16.7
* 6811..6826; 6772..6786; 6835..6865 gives 0.29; 19.4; 16.4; 17.7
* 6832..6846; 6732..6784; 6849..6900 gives 1.53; 18.5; 17.4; 17.8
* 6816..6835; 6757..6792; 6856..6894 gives 0.31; 18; 17.1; 17.5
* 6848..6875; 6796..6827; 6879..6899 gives 2.29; 17.2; 18.6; 18.1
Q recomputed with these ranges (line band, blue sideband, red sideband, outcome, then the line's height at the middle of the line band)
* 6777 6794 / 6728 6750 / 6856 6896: 0.04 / 19.5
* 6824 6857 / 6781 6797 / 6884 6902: 0.08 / 17.8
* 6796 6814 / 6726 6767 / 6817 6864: 0.04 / 17.6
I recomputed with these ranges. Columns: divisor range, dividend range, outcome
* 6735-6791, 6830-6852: 0.88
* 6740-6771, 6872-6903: 1.02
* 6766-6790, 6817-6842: 0.91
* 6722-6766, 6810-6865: 0.88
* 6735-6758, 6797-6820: 0.96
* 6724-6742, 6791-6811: 0.79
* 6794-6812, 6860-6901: 1.02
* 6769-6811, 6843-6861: 0.93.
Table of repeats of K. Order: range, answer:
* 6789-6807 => 16.9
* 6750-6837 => 17.4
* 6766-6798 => 18.2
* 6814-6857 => 16.8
